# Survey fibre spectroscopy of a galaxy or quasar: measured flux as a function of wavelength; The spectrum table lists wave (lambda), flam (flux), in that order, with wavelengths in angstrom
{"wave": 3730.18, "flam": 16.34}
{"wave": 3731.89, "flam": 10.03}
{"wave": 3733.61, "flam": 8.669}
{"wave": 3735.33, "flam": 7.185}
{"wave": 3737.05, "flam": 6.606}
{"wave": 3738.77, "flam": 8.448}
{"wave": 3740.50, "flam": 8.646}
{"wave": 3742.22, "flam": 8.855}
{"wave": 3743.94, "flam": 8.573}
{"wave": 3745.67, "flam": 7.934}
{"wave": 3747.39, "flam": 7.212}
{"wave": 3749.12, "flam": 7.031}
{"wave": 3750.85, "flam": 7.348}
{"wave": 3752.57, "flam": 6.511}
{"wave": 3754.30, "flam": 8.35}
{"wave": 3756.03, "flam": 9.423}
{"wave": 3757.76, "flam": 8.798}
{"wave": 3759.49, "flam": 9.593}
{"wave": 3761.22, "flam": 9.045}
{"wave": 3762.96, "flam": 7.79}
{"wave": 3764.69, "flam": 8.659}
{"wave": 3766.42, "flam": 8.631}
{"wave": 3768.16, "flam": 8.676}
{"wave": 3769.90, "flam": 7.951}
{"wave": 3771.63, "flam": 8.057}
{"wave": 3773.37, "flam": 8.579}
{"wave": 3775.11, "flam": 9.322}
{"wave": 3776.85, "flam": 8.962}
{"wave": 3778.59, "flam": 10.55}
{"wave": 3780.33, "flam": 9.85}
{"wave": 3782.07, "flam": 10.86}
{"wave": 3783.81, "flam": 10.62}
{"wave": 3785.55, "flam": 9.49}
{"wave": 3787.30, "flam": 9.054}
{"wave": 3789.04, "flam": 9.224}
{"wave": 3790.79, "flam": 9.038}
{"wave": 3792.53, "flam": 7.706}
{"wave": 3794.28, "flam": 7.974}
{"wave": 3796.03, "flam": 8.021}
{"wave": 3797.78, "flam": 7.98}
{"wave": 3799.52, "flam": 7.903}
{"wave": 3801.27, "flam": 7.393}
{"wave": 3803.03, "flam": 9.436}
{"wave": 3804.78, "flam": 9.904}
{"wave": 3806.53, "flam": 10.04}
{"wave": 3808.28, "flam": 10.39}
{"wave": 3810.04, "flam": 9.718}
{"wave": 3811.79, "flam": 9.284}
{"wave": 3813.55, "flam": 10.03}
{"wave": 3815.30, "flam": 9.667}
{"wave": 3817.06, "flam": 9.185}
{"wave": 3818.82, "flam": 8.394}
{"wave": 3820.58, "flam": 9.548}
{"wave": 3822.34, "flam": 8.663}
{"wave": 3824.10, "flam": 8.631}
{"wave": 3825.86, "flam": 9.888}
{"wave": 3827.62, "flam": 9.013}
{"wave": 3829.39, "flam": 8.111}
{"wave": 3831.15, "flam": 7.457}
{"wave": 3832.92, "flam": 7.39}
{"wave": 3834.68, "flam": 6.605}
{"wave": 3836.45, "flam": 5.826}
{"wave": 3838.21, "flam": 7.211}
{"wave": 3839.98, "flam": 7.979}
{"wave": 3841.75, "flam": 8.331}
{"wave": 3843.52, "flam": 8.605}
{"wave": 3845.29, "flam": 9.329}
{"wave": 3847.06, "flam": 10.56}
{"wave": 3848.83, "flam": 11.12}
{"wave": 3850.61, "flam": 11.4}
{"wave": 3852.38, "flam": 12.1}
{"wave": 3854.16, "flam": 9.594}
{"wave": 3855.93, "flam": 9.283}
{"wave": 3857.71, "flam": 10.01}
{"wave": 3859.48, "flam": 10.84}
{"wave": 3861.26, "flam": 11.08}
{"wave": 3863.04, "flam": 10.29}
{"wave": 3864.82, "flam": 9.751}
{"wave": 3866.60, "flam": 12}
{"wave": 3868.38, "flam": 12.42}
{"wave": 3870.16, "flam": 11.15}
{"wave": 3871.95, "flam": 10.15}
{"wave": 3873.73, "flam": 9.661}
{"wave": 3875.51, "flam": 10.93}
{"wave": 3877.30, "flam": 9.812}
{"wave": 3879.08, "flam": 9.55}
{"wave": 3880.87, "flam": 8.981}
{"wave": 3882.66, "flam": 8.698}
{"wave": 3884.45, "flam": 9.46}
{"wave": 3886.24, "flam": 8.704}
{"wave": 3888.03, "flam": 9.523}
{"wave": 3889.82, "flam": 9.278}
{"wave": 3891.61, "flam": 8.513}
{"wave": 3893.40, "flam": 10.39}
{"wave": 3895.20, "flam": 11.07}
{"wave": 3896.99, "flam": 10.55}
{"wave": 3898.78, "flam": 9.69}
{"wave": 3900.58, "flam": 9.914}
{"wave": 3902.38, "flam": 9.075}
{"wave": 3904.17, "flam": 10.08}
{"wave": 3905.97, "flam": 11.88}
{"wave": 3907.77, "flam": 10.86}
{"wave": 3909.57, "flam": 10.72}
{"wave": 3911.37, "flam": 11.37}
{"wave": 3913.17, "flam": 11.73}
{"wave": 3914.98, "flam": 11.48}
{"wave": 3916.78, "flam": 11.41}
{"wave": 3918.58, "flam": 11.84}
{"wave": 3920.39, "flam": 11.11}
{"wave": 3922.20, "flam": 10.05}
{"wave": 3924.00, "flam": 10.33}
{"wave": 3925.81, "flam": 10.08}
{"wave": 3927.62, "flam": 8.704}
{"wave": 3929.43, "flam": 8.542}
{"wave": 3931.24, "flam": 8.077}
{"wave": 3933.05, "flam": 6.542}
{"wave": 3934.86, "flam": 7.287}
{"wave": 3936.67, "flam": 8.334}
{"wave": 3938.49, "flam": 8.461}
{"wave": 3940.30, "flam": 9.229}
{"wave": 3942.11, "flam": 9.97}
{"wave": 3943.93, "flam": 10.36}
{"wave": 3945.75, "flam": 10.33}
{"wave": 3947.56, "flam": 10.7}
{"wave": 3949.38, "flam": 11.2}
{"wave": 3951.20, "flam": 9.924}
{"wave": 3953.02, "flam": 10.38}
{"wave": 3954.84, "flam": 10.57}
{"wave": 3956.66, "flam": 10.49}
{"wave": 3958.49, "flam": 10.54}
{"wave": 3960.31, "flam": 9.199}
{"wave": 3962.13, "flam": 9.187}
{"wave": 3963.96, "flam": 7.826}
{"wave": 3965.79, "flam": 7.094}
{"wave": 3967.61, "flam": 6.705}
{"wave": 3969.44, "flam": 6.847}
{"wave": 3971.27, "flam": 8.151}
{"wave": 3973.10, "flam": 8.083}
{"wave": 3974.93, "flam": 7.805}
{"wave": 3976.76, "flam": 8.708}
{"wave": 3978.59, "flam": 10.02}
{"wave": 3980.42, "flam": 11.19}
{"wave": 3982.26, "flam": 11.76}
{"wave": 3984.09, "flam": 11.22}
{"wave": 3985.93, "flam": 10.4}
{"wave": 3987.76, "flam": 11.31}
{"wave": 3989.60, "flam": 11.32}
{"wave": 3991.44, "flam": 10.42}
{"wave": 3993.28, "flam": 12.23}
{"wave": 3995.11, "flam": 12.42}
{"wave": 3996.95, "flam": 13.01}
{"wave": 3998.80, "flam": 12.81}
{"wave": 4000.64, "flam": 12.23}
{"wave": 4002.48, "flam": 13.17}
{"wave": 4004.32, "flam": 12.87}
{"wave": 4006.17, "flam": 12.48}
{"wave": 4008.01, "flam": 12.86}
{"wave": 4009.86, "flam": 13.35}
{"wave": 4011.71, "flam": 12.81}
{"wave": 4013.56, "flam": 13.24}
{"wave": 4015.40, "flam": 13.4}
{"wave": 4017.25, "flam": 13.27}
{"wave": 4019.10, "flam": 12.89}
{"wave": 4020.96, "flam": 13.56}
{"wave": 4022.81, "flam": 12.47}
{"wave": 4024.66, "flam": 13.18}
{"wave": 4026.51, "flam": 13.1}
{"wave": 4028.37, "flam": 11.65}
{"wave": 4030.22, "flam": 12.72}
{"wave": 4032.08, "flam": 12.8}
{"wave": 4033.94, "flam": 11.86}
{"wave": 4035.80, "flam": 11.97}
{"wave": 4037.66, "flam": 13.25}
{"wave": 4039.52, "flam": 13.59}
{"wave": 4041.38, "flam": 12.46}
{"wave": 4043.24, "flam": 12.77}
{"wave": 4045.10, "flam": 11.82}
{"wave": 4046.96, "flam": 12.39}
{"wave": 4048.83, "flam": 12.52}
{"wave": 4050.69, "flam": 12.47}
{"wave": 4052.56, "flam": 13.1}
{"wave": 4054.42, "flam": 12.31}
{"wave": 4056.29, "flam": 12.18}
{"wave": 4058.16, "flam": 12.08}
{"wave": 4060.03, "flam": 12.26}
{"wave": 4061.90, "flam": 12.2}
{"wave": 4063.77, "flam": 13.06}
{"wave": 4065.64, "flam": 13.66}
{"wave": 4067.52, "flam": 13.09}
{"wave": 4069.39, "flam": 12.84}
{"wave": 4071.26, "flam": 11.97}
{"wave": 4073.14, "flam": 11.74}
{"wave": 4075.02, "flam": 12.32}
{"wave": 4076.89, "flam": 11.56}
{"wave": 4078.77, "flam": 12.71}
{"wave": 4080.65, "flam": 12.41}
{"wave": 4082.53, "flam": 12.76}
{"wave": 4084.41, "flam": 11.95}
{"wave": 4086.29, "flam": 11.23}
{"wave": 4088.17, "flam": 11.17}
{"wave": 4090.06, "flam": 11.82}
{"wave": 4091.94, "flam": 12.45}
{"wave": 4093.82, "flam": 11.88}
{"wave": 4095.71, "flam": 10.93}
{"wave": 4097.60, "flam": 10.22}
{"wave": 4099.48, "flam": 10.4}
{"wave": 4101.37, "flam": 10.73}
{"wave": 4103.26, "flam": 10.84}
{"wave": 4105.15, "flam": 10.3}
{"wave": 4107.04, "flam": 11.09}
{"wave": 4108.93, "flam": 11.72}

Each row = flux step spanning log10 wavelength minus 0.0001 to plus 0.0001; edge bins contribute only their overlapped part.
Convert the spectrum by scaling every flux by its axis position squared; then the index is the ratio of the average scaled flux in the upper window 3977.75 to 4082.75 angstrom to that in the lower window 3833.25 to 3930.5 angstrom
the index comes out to 1.34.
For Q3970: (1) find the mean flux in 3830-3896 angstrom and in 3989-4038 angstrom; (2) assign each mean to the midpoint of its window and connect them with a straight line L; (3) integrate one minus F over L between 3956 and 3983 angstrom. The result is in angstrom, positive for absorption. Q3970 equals 6.6 angstrom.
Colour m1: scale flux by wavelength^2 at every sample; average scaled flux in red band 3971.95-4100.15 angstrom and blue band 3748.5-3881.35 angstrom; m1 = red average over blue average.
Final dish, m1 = 1.5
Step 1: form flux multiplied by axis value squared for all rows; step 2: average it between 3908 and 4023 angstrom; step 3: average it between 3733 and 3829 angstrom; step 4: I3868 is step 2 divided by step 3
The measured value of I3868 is 1.3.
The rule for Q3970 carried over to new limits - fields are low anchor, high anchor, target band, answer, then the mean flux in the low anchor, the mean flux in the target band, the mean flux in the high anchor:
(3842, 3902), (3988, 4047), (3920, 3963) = 6.70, 10.1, 9.55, 12.6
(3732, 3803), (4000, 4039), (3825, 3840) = 3.01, 8.54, 7.7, 12.8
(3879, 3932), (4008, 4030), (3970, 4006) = 3.58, 10.1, 11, 13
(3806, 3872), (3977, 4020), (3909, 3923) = -0.60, 9.49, 11.2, 12.2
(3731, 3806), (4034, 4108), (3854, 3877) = -1.99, 8.61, 10.6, 12.1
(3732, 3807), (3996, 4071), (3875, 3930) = 2.81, 8.61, 10.1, 12.7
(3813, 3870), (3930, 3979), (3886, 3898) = -0.75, 9.41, 9.78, 8.95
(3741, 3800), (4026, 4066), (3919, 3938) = 3.31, 8.64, 8.96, 12.5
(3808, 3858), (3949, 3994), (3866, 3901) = -2.75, 9.05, 10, 9.67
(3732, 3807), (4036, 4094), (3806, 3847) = 2.80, 8.61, 8.69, 12.4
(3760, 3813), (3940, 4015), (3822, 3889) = 0.84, 9.01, 9.49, 10.6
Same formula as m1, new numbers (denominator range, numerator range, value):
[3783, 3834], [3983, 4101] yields 1.55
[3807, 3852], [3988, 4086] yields 1.56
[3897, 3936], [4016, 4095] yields 1.33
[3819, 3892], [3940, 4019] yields 1.21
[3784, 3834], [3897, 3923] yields 1.28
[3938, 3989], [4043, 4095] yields 1.35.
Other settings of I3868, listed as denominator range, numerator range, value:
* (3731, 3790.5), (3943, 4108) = 1.53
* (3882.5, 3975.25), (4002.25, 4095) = 1.39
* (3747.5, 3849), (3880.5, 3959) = 1.21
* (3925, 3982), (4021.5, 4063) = 1.44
